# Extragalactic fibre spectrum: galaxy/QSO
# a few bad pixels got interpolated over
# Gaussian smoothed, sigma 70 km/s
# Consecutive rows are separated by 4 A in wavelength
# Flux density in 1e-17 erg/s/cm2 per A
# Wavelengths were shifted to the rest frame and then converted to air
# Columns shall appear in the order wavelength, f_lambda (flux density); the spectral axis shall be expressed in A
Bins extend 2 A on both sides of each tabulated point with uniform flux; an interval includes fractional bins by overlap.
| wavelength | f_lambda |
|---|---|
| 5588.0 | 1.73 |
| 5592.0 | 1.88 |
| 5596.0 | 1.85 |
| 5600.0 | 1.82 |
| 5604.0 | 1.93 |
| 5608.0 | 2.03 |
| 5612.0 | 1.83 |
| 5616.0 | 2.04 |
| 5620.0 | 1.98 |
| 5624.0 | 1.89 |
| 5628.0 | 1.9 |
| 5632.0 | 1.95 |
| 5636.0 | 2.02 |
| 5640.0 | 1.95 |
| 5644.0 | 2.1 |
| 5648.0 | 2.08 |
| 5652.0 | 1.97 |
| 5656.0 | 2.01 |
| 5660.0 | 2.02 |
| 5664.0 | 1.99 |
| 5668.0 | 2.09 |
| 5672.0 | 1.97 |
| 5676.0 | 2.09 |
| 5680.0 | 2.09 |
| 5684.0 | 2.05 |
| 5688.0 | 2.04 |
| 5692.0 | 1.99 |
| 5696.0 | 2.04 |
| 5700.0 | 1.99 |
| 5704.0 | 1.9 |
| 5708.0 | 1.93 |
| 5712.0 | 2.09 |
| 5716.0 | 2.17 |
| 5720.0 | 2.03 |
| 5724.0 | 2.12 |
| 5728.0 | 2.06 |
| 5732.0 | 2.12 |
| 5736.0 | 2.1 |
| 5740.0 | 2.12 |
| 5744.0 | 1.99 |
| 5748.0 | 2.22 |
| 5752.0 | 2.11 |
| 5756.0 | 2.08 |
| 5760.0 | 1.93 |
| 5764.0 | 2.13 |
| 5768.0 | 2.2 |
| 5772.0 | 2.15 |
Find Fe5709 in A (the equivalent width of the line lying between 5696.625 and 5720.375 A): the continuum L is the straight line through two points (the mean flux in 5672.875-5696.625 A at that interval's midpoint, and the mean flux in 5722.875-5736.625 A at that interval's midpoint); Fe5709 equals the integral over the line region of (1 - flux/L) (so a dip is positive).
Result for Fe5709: 0.6 A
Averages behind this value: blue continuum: 2.05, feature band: 2.02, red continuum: 2.1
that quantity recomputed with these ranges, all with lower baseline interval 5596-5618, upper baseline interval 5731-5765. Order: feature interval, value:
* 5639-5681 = -1.0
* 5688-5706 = 0.4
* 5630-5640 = -0.1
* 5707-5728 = -0.2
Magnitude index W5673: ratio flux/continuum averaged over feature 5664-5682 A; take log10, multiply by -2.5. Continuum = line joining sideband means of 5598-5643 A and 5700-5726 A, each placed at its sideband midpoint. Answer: -0.03 mag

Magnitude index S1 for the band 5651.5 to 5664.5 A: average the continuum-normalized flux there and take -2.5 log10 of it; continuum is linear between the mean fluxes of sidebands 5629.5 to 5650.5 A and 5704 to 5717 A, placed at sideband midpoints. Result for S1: 0.01 mag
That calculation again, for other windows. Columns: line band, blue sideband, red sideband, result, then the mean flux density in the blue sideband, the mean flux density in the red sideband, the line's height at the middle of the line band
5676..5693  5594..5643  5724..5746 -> -0.017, 1.94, 2.08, 2.02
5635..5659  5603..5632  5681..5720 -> -0.027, 1.94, 2.02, 1.97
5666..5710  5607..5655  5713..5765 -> 0.011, 1.98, 2.09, 2.04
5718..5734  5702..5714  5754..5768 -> -0.041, 1.97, 2.07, 2.01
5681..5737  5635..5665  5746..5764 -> 0.007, 2.02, 2.09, 2.06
